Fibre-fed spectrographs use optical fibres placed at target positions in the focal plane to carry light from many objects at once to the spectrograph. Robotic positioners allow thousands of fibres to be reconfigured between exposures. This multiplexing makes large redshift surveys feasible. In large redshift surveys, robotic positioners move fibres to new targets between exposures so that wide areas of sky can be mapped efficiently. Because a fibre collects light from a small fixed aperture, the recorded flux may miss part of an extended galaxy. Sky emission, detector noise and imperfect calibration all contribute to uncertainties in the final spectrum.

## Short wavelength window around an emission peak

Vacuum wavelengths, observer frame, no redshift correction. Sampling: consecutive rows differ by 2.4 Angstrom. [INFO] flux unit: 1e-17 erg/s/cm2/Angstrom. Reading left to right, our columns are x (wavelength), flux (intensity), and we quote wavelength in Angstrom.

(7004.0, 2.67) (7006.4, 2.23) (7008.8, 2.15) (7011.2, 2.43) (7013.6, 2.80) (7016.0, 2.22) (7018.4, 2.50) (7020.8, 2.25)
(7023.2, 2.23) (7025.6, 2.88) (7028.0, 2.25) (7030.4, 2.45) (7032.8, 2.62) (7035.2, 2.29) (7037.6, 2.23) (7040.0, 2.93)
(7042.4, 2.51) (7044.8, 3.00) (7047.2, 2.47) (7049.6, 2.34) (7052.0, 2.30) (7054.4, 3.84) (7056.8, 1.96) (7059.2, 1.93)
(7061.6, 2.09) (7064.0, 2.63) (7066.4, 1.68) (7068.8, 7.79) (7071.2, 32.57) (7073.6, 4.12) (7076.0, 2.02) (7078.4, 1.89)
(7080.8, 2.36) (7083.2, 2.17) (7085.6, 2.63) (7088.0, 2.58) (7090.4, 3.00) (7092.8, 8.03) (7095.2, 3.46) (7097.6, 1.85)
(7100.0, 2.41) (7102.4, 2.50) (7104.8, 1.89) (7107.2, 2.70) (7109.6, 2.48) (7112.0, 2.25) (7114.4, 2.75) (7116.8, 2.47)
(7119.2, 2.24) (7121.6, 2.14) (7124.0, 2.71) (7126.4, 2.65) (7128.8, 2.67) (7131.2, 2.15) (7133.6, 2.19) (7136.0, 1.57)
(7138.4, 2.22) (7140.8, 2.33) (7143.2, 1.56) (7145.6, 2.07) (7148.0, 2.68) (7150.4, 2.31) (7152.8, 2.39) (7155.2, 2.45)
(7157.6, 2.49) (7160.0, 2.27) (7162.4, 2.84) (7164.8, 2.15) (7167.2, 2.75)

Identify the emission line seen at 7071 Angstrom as Halpha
